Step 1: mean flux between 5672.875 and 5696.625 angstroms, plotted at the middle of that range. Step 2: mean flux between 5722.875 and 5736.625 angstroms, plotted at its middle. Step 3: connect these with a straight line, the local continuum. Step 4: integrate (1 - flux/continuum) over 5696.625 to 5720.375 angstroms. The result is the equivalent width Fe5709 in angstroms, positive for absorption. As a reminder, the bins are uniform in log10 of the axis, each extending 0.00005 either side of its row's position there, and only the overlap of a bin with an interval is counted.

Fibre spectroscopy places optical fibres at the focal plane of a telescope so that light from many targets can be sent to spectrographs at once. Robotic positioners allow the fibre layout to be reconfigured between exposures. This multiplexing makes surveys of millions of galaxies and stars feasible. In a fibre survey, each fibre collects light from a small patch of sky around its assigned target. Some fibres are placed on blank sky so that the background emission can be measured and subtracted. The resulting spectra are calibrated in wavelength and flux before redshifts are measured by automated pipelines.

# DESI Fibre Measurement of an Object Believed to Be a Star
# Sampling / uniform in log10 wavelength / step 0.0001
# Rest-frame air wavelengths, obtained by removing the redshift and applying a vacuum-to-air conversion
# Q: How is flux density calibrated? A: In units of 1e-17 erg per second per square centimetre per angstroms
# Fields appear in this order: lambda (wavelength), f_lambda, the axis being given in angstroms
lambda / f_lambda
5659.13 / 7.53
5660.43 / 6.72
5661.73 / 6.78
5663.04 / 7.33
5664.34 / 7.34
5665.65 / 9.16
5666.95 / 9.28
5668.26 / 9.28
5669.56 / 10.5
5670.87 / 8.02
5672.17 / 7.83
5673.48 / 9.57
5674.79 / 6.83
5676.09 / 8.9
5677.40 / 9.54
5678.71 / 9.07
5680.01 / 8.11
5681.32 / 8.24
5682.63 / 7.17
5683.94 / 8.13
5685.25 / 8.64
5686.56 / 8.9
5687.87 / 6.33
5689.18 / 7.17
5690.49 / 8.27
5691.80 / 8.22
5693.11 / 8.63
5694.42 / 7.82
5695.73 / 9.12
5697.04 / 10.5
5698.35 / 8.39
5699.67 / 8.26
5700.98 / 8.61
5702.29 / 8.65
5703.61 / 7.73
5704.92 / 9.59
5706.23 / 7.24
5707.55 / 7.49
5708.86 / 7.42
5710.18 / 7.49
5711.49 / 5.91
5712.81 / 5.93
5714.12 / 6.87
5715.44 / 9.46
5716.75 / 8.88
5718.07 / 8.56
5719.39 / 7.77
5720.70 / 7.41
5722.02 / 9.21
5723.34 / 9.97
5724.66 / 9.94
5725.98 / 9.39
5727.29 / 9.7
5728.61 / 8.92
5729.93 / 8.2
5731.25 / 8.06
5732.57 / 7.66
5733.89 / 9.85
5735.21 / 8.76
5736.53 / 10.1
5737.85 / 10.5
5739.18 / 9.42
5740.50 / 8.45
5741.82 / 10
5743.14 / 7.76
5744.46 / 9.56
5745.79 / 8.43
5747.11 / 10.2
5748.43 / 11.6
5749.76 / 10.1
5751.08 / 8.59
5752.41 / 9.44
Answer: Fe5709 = 1.9 angstroms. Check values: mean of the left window 8.28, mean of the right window 9.09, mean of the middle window 8.01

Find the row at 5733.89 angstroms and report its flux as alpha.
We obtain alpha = 9.85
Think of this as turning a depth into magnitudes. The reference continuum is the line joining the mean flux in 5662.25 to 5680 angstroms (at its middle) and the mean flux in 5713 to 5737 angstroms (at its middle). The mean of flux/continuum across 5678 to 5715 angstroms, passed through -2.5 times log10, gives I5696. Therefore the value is 0.09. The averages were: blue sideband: 8.63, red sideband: 8.75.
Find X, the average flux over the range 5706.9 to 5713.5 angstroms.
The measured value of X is 6.85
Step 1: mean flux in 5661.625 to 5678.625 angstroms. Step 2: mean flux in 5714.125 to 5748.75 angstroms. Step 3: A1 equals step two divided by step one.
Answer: 1.06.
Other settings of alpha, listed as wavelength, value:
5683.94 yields 8.13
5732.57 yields 7.66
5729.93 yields 8.2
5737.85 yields 10.5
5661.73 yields 6.78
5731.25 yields 8.06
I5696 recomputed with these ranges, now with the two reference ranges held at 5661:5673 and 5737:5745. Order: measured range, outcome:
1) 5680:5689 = 0.10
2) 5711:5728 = 0.08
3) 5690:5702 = 0.01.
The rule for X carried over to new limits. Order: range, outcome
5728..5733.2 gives 8.2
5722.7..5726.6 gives 9.76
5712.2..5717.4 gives 7.81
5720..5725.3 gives 9.12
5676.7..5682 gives 8.73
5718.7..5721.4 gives 7.63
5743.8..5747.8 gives 9.42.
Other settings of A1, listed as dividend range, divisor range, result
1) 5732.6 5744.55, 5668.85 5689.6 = 1.11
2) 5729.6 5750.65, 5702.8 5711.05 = 1.19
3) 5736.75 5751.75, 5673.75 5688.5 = 1.16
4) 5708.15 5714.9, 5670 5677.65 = 0.80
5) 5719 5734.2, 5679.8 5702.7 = 1.07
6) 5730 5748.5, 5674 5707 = 1.11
